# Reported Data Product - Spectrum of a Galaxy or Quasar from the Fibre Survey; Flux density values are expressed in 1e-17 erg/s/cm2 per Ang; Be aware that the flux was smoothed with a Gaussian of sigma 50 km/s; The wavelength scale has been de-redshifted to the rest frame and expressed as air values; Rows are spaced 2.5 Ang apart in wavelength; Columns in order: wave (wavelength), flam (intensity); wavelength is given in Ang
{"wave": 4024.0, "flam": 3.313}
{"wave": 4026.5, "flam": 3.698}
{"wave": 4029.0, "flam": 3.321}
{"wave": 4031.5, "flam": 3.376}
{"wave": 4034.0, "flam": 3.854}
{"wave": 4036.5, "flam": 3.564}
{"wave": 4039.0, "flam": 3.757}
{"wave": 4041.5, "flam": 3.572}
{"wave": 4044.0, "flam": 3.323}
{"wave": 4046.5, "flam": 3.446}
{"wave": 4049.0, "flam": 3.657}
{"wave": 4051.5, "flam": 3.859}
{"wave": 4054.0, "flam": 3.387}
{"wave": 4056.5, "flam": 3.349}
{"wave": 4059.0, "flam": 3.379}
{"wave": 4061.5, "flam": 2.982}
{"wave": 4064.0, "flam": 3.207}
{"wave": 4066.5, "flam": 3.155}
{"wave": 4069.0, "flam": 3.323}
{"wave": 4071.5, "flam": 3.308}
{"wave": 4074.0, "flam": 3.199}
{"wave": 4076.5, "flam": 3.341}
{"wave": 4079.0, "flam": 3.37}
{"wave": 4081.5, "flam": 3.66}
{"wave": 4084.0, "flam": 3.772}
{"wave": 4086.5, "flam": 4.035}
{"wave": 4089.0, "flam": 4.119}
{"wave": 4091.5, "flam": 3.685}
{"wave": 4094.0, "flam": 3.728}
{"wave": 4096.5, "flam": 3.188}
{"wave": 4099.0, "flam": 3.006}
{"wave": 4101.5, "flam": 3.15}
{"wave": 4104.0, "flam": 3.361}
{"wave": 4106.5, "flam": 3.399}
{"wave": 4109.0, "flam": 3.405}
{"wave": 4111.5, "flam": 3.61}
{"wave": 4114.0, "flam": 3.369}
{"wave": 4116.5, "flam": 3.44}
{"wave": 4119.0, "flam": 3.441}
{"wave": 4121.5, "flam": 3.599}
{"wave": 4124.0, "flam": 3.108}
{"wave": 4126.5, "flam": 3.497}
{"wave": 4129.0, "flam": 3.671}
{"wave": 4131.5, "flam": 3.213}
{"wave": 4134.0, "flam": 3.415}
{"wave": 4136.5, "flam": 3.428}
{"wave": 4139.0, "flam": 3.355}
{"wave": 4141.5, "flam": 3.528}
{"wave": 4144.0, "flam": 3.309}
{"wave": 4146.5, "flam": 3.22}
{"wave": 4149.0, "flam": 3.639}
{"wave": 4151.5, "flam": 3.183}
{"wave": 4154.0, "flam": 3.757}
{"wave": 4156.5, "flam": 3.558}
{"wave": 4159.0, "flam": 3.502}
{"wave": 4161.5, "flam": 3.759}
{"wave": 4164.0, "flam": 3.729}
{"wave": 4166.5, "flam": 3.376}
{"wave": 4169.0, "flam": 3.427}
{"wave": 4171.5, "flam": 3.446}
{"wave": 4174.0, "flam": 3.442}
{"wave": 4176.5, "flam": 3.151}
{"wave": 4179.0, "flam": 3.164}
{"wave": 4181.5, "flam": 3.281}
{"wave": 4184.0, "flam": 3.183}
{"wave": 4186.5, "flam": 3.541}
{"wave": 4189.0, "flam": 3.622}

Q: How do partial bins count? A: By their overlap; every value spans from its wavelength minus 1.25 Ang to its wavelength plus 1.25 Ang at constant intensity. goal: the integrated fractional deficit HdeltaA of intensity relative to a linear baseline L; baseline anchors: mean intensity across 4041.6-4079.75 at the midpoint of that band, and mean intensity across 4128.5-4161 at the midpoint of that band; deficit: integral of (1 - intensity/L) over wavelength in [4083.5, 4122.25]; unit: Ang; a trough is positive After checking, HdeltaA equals -1.3 Ang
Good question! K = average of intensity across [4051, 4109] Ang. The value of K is 3.43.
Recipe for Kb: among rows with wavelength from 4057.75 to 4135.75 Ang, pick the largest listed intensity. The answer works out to 4.119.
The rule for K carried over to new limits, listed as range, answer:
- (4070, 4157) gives 3.46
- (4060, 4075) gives 3.2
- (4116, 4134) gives 3.42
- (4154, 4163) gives 3.63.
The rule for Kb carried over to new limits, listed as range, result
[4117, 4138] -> 3.671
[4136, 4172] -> 3.759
